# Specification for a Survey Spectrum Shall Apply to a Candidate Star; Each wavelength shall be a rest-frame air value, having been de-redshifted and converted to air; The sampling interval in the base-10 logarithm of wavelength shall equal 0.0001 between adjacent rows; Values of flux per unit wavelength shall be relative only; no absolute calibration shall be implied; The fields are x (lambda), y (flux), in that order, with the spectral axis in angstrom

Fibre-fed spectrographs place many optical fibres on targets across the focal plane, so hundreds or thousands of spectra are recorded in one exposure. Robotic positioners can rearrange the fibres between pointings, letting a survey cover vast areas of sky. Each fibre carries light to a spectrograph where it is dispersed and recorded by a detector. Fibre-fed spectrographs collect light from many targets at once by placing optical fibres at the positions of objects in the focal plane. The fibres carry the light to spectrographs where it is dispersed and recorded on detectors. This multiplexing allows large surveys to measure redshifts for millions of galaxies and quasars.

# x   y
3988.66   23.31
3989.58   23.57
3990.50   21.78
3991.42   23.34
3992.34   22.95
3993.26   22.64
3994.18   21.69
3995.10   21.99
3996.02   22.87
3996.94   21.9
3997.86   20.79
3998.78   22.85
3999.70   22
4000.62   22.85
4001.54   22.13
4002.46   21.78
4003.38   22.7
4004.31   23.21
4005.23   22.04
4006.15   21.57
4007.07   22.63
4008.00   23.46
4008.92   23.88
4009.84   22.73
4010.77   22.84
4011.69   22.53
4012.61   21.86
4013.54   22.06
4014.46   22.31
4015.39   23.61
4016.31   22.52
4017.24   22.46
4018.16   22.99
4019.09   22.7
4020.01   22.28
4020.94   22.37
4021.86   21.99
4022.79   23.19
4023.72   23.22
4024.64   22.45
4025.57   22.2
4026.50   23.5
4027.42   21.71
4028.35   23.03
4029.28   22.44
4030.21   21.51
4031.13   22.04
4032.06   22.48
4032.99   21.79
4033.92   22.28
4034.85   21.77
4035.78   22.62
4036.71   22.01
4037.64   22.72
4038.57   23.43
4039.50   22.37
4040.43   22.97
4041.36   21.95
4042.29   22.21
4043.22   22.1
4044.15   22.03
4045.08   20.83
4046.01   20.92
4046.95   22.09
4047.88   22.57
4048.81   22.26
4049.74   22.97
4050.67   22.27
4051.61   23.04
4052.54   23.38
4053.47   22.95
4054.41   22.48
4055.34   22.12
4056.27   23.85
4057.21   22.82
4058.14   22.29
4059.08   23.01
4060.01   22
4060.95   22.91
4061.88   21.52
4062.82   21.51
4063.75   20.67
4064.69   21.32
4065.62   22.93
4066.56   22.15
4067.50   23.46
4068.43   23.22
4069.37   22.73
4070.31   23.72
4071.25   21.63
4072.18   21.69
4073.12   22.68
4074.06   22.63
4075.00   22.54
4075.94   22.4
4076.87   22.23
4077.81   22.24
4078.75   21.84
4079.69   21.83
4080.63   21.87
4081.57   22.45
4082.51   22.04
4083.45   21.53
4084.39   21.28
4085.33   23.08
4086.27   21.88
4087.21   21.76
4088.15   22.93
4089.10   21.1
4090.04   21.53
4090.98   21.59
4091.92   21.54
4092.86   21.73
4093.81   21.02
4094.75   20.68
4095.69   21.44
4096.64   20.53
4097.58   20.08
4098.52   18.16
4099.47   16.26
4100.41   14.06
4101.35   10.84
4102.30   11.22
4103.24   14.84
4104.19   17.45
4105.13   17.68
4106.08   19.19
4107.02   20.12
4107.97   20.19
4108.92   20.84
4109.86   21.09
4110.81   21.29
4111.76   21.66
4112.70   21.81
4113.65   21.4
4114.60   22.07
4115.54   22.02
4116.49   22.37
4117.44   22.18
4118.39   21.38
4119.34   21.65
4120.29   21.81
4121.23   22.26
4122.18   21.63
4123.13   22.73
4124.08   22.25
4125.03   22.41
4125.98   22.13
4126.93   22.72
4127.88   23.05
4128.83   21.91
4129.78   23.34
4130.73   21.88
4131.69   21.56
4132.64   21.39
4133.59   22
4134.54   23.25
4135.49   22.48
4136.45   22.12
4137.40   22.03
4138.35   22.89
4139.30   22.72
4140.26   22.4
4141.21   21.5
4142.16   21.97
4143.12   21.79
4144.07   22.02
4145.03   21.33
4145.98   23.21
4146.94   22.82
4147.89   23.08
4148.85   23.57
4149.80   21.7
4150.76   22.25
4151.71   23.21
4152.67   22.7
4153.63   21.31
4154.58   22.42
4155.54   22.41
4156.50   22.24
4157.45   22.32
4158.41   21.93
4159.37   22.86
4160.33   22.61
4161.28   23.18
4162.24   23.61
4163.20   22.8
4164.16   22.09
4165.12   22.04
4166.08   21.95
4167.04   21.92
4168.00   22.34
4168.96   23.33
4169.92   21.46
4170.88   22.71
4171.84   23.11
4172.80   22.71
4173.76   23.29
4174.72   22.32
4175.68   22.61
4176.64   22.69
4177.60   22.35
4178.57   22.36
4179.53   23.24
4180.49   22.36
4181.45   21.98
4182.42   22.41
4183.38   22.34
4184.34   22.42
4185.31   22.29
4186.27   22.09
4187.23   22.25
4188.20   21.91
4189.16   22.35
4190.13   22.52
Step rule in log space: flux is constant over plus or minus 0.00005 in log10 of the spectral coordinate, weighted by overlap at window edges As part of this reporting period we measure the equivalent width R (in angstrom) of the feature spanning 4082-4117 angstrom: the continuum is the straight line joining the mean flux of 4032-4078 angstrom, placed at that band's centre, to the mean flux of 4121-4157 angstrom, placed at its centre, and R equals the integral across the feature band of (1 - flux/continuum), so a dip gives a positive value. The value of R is 3.7 angstrom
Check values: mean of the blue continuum 22.4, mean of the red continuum 22.3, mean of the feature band 20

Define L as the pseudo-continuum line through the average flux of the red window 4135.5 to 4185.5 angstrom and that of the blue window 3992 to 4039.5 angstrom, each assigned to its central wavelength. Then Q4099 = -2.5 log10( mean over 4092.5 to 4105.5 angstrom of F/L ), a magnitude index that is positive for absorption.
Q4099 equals 0.27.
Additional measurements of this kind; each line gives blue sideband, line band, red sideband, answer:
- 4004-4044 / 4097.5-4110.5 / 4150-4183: 0.29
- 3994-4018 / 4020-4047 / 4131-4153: 0.01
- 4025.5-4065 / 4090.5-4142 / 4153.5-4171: 0.08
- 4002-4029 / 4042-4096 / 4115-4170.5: 0.02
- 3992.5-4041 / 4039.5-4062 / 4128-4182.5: 0.00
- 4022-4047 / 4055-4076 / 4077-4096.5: -0.02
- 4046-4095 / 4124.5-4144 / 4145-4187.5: 0.01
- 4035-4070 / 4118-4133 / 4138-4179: 0.01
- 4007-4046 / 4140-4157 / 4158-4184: 0.01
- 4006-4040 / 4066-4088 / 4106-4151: 0.00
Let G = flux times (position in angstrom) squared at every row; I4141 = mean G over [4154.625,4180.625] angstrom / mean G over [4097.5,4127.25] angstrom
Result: 1.16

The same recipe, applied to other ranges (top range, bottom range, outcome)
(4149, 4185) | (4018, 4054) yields 1.07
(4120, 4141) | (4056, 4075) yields 1.03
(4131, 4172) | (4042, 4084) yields 1.05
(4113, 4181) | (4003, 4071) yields 1.05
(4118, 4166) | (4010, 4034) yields 1.05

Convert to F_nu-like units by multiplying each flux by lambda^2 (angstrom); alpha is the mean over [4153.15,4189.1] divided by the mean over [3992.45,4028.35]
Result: 1.08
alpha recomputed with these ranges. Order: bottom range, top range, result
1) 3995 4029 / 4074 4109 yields 0.93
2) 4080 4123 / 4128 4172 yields 1.13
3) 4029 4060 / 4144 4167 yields 1.06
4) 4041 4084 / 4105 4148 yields 1.01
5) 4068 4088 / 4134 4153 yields 1.04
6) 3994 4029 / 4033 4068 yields 1.01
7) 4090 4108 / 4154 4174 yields 1.26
